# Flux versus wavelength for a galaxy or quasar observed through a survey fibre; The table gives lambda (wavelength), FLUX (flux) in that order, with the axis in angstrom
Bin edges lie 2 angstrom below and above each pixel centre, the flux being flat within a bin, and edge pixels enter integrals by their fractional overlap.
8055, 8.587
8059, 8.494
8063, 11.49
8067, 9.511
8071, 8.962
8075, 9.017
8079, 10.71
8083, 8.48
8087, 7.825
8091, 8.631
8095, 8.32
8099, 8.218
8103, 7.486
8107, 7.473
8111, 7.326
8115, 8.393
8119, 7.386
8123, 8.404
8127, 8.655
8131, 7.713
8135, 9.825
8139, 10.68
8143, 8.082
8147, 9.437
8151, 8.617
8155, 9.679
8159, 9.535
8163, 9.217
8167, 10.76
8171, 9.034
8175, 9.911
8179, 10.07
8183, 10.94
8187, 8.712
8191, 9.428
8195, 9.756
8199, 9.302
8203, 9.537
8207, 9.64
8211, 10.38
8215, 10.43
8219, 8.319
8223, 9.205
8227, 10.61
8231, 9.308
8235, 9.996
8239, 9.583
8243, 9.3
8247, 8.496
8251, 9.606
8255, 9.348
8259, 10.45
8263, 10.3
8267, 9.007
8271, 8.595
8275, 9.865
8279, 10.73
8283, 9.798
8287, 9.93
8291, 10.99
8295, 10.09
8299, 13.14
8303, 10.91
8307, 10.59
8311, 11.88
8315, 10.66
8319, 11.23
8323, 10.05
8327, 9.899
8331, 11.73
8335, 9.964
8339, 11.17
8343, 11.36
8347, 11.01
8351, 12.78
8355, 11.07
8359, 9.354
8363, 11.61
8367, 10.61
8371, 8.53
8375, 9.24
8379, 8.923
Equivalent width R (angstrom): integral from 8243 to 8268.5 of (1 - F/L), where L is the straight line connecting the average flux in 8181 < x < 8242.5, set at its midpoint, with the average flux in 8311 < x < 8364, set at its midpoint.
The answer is 1.48 angstrom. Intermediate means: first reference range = 9.67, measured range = 9.53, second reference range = 10.9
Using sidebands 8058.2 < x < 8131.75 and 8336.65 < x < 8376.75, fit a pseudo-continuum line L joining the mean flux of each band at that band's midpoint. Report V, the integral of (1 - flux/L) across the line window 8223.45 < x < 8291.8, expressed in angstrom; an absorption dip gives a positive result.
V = 1.1 angstrom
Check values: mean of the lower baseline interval 8.57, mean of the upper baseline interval 10.7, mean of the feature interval 9.73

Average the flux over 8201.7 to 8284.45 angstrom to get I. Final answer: 9.64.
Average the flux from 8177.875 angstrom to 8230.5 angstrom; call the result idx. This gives 9.7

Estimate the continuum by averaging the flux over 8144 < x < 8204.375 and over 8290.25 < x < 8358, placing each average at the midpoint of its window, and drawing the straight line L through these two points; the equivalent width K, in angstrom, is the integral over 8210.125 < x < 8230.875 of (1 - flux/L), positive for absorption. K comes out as 0.7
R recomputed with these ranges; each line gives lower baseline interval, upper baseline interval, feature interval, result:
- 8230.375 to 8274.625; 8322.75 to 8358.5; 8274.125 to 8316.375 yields -2.5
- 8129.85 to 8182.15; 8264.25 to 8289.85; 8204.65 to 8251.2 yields 0.3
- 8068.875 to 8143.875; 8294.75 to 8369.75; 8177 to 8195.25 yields -0.8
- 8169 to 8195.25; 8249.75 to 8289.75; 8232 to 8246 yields 0.3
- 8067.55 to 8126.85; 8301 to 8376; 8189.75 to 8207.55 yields -0.3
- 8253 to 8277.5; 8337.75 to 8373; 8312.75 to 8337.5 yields -0.5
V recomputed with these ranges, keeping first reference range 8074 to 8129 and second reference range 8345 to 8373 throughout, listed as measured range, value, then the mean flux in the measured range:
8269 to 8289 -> 0.4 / 9.78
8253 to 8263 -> -0.2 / 9.98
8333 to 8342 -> -0.1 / 10.7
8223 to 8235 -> -0.4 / 9.84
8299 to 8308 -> -1.0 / 11.3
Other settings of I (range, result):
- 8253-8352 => 10.6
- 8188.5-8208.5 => 9.51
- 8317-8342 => 10.7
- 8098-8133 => 7.89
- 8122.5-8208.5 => 9.42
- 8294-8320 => 11.3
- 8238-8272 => 9.43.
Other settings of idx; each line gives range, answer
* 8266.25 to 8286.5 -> 9.66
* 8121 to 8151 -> 8.95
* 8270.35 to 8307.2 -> 10.5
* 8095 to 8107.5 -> 7.85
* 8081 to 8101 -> 8.29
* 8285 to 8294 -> 10.4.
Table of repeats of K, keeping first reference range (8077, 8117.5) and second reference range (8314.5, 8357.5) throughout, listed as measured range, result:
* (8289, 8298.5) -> -0.4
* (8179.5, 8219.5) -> -1.2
